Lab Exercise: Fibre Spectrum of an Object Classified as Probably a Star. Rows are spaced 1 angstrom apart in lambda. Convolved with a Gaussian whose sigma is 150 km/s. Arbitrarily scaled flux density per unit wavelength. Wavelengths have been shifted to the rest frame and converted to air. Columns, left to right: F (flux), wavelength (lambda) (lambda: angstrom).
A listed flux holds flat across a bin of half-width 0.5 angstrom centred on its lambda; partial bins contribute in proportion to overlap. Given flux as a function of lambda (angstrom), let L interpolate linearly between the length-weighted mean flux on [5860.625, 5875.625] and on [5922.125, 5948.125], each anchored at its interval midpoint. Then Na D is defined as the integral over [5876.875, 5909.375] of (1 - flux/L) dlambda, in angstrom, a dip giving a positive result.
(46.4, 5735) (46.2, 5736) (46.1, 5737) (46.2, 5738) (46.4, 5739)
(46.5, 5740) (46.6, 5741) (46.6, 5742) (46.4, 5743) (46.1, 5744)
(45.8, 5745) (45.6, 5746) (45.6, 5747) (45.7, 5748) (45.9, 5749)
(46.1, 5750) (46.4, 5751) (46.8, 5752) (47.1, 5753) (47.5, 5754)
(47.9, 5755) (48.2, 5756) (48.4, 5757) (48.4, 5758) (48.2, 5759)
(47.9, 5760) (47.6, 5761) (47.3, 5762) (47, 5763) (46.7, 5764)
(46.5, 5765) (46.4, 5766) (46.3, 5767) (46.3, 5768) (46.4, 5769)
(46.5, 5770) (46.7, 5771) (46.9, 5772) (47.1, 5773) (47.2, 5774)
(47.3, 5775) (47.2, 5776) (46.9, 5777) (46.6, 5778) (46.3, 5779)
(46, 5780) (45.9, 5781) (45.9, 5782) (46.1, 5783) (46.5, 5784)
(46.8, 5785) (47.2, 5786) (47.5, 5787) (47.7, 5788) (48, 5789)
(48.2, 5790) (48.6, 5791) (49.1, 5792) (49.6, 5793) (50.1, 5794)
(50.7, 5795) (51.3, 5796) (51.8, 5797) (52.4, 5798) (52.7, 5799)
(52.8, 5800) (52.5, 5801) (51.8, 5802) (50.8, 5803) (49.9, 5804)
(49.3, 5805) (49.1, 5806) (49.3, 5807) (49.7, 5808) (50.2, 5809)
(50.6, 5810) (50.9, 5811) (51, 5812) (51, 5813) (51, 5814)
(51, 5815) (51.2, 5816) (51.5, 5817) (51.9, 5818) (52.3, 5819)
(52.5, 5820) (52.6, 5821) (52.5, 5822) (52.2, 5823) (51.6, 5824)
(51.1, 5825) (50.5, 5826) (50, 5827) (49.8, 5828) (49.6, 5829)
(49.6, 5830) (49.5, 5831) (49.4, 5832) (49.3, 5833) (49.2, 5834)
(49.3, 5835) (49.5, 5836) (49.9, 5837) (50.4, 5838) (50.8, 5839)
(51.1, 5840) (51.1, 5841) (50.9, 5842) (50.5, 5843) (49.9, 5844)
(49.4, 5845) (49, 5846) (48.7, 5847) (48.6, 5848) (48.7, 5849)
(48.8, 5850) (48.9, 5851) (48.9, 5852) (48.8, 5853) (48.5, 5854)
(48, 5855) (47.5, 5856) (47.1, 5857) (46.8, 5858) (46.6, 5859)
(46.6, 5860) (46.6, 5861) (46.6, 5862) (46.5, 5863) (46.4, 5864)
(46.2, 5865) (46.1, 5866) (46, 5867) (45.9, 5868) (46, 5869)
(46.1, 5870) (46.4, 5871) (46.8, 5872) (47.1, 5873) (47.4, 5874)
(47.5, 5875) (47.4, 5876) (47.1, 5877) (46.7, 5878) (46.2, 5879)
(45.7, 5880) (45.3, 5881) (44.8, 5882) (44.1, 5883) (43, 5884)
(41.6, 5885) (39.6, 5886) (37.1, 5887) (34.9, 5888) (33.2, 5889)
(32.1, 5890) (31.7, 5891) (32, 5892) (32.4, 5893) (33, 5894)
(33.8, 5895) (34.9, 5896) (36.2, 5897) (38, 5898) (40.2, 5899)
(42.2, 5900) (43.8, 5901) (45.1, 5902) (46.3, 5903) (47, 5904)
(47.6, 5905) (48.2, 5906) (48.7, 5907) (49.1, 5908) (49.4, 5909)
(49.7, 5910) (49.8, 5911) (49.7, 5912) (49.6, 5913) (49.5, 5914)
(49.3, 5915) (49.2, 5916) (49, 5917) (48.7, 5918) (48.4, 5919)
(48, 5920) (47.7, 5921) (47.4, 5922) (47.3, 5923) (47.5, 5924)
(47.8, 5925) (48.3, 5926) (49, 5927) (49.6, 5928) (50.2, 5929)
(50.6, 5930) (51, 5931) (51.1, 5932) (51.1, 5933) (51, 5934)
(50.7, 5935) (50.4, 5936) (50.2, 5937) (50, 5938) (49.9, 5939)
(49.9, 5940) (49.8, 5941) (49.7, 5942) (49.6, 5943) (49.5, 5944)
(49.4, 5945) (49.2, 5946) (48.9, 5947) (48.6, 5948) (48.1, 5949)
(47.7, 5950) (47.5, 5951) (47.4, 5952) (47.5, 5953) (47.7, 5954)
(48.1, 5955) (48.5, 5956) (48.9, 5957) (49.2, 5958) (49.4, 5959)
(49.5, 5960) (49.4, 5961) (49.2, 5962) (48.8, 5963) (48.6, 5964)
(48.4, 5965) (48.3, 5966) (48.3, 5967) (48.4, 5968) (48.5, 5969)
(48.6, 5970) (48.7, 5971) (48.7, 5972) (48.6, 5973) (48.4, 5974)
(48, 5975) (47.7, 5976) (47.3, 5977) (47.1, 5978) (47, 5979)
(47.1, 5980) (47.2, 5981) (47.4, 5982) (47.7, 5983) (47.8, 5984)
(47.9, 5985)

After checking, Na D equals 4.5 angstrom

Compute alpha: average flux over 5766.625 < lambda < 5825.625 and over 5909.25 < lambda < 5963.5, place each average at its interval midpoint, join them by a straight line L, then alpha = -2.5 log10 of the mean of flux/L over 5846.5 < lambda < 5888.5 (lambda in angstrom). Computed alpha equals 0.07 mag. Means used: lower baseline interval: 49.3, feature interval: 46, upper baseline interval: 49.1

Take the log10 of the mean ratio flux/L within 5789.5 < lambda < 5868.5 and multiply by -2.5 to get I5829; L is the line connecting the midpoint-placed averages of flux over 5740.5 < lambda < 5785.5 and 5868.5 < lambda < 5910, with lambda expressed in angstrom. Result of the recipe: -0.12 mag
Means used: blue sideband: 46.7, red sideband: 42.4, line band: 49.7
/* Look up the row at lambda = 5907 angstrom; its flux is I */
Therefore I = 48.7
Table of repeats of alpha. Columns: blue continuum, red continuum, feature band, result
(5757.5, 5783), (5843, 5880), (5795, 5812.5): -0.09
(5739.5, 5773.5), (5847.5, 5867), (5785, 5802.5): -0.07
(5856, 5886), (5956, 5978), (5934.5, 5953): -0.03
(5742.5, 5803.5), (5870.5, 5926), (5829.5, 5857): -0.08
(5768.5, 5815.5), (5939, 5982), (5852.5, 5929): 0.09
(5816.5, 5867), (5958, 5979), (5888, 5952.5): 0.06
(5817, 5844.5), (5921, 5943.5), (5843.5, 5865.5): 0.06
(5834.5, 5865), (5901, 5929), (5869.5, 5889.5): 0.11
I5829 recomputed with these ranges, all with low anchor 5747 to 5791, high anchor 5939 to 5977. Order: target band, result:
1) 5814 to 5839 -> -0.07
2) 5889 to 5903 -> 0.29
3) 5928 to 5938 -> -0.05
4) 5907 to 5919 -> -0.02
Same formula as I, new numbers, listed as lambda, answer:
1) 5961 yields 49.4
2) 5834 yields 49.2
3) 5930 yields 50.6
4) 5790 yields 48.2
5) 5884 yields 43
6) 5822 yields 52.5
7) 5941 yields 49.8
